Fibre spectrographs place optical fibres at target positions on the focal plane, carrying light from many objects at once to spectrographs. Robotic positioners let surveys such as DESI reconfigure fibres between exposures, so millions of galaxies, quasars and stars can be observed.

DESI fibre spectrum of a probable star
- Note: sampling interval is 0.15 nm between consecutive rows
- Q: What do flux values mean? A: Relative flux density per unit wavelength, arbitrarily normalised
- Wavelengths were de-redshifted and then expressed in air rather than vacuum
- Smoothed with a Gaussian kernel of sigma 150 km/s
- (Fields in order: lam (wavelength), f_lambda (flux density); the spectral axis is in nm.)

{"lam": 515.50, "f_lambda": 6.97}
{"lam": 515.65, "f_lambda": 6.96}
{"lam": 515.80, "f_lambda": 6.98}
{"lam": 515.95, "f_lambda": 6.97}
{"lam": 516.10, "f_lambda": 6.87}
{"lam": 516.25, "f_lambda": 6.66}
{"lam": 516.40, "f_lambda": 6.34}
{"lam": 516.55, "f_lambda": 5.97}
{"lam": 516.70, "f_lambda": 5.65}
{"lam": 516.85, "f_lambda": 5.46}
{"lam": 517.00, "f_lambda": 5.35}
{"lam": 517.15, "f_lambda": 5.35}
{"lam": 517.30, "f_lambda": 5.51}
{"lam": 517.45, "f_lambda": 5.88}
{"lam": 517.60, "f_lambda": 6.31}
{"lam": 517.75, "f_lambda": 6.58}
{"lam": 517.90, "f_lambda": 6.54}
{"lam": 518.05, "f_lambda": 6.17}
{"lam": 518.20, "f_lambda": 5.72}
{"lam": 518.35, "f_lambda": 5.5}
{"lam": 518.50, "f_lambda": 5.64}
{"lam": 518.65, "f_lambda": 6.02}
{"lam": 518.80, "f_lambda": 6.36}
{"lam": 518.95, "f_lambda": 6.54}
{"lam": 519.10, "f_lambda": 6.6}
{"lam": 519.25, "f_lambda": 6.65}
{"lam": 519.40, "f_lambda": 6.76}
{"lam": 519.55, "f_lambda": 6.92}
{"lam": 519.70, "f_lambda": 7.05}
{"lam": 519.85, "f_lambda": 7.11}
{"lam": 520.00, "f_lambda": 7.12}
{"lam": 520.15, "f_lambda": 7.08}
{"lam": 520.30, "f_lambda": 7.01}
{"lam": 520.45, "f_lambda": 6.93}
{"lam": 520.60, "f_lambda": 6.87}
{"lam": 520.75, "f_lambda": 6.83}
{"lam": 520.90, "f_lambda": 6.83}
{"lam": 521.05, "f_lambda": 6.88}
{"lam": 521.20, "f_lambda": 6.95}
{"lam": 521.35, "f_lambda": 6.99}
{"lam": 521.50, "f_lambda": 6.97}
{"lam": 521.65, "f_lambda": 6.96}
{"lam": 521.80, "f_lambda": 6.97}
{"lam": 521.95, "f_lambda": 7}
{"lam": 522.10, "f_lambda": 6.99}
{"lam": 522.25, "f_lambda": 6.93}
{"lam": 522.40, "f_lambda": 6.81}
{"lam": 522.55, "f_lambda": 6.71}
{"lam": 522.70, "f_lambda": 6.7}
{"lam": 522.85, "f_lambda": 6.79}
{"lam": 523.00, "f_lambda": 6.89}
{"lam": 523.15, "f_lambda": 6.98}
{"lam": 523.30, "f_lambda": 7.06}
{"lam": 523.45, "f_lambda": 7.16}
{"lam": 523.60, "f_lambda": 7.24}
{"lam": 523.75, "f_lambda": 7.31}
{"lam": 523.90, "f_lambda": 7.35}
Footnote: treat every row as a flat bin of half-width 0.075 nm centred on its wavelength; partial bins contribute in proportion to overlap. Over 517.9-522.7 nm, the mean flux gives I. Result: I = 6.7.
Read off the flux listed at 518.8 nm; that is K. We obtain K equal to 6.36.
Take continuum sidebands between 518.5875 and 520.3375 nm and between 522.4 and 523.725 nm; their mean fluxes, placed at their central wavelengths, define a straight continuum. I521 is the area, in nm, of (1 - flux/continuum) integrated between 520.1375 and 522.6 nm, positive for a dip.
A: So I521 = -0.02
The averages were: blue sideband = 6.77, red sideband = 6.95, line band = 6.92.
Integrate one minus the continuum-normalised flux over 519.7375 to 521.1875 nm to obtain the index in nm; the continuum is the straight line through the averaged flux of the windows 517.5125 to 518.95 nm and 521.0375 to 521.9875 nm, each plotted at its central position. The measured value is -0.06 nm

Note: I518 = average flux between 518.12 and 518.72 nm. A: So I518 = 5.72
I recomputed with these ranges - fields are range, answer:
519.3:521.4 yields 6.95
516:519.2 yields 6.06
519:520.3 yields 6.91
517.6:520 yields 6.43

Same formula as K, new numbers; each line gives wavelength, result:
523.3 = 7.06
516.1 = 6.87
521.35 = 6.99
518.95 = 6.54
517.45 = 5.88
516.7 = 5.65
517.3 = 5.51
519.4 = 6.76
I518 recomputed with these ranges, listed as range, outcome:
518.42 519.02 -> 6.13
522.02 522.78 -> 6.83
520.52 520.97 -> 6.84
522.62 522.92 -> 6.74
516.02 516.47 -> 6.63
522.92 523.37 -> 6.97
